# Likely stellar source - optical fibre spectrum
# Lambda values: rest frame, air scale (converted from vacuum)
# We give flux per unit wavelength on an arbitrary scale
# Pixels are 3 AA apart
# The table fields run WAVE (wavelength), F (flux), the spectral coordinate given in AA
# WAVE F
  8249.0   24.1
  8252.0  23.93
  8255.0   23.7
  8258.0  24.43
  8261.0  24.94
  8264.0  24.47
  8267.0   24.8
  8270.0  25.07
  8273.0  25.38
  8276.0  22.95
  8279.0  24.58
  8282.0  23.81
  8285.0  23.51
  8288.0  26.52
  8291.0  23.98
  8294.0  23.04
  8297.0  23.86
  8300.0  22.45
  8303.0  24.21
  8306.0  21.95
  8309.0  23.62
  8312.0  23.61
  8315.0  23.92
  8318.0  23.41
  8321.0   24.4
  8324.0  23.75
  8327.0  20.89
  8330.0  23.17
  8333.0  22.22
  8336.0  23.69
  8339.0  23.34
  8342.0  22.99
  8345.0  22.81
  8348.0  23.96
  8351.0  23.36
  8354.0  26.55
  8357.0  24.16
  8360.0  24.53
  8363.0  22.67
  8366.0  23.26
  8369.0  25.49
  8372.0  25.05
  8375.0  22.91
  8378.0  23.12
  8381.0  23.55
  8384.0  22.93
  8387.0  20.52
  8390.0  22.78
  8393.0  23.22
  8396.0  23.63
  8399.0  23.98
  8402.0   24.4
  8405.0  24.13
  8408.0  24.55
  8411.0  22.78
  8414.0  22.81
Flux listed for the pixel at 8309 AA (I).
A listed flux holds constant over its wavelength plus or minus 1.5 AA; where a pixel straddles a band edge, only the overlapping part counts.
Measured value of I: 23.62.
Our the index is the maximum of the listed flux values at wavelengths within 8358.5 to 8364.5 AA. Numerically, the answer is 24.53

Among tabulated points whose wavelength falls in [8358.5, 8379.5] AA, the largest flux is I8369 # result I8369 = 25.49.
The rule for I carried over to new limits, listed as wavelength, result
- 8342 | 22.99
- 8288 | 26.52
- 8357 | 24.16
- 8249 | 24.1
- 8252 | 23.93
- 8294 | 23.04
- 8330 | 23.17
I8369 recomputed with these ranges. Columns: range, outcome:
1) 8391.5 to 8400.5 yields 23.98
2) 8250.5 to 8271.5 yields 25.07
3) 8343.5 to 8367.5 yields 26.55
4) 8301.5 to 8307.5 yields 24.21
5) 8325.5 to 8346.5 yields 23.69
